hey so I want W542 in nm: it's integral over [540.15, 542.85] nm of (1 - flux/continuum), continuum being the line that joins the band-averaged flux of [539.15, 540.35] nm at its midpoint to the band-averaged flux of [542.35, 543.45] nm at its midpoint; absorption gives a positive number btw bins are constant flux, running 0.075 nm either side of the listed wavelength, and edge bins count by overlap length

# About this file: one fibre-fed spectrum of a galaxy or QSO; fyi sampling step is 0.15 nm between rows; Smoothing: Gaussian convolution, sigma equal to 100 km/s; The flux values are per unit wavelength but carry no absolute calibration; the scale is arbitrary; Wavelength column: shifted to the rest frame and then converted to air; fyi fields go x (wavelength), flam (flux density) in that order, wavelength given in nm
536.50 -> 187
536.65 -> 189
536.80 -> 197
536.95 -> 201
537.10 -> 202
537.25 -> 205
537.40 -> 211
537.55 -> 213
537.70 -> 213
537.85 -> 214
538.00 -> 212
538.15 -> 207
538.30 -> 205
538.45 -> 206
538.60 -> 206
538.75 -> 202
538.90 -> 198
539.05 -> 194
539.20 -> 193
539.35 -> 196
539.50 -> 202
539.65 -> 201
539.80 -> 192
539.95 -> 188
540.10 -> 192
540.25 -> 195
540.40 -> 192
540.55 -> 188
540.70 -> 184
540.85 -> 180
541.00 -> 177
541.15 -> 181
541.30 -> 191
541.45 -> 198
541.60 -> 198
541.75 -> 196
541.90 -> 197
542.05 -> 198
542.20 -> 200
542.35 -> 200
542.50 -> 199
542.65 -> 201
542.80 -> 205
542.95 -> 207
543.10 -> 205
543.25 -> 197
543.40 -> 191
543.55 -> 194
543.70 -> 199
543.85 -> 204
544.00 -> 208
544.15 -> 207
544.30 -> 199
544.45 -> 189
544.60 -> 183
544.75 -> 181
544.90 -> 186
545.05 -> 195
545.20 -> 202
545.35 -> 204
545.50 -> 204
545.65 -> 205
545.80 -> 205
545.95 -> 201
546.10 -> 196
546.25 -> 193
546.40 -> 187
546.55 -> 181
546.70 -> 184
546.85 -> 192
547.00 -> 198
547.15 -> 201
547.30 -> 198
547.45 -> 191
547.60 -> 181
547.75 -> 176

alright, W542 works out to 0.068 nm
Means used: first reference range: 195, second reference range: 201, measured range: 193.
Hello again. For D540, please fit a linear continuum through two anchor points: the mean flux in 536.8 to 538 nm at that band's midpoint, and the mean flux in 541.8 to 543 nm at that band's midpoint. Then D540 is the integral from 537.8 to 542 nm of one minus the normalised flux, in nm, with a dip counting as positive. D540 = 0.18 nm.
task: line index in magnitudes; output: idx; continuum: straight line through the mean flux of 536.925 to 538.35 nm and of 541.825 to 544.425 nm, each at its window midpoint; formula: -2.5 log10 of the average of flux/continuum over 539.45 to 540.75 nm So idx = 0.067 mag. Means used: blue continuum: 209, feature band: 193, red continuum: 200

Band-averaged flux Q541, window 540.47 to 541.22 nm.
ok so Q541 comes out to 182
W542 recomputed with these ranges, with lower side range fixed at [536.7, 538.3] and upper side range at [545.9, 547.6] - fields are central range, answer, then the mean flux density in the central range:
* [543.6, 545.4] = 0.00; 196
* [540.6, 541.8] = 0.08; 188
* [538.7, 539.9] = 0.04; 197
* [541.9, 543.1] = -0.01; 201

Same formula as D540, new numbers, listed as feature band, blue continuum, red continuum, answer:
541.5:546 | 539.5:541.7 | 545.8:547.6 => -0.16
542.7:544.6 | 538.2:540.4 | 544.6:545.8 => -0.03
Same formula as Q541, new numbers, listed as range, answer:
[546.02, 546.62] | 189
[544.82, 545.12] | 190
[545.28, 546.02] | 204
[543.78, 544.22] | 206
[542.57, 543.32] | 203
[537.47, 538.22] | 212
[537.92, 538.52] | 208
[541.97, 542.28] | 199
